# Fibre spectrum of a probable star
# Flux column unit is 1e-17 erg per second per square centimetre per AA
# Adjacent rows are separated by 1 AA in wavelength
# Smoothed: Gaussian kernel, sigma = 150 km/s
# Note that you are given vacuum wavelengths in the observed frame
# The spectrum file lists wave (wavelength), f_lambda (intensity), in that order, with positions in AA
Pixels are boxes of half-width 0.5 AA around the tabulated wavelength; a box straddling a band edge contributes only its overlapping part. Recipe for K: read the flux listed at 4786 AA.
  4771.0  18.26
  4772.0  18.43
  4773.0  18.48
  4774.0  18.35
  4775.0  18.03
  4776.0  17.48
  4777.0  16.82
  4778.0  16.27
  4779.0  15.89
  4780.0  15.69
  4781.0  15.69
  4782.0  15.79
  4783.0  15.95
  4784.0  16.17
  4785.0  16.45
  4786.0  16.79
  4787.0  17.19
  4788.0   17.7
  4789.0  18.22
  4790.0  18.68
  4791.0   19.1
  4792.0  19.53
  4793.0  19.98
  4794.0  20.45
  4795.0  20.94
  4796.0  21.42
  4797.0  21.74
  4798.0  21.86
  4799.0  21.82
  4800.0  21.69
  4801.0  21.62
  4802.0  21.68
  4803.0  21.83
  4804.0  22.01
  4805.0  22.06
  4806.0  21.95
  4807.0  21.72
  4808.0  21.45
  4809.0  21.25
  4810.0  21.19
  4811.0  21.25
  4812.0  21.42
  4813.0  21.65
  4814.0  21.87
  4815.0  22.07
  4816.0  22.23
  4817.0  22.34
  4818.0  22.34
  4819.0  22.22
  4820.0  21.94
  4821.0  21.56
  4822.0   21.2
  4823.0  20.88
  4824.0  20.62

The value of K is 16.79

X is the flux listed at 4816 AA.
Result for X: 22.23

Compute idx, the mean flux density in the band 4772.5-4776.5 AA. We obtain 18.1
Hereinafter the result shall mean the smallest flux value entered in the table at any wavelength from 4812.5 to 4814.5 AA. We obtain 21.65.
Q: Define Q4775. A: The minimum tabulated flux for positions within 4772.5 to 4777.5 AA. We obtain 16.82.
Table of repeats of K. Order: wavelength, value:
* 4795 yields 20.94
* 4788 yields 17.7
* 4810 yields 21.19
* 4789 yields 18.22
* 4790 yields 18.68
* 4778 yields 16.27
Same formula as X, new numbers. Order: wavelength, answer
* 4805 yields 22.06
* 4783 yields 15.95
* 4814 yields 21.87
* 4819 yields 22.22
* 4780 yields 15.69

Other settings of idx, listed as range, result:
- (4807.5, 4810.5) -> 21.3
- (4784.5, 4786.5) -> 16.6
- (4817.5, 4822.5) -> 21.9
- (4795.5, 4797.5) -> 21.6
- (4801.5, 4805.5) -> 21.9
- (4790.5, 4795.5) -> 20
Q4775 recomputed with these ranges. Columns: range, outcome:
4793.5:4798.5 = 20.45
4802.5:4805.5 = 21.83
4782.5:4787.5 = 15.95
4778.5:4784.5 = 15.69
